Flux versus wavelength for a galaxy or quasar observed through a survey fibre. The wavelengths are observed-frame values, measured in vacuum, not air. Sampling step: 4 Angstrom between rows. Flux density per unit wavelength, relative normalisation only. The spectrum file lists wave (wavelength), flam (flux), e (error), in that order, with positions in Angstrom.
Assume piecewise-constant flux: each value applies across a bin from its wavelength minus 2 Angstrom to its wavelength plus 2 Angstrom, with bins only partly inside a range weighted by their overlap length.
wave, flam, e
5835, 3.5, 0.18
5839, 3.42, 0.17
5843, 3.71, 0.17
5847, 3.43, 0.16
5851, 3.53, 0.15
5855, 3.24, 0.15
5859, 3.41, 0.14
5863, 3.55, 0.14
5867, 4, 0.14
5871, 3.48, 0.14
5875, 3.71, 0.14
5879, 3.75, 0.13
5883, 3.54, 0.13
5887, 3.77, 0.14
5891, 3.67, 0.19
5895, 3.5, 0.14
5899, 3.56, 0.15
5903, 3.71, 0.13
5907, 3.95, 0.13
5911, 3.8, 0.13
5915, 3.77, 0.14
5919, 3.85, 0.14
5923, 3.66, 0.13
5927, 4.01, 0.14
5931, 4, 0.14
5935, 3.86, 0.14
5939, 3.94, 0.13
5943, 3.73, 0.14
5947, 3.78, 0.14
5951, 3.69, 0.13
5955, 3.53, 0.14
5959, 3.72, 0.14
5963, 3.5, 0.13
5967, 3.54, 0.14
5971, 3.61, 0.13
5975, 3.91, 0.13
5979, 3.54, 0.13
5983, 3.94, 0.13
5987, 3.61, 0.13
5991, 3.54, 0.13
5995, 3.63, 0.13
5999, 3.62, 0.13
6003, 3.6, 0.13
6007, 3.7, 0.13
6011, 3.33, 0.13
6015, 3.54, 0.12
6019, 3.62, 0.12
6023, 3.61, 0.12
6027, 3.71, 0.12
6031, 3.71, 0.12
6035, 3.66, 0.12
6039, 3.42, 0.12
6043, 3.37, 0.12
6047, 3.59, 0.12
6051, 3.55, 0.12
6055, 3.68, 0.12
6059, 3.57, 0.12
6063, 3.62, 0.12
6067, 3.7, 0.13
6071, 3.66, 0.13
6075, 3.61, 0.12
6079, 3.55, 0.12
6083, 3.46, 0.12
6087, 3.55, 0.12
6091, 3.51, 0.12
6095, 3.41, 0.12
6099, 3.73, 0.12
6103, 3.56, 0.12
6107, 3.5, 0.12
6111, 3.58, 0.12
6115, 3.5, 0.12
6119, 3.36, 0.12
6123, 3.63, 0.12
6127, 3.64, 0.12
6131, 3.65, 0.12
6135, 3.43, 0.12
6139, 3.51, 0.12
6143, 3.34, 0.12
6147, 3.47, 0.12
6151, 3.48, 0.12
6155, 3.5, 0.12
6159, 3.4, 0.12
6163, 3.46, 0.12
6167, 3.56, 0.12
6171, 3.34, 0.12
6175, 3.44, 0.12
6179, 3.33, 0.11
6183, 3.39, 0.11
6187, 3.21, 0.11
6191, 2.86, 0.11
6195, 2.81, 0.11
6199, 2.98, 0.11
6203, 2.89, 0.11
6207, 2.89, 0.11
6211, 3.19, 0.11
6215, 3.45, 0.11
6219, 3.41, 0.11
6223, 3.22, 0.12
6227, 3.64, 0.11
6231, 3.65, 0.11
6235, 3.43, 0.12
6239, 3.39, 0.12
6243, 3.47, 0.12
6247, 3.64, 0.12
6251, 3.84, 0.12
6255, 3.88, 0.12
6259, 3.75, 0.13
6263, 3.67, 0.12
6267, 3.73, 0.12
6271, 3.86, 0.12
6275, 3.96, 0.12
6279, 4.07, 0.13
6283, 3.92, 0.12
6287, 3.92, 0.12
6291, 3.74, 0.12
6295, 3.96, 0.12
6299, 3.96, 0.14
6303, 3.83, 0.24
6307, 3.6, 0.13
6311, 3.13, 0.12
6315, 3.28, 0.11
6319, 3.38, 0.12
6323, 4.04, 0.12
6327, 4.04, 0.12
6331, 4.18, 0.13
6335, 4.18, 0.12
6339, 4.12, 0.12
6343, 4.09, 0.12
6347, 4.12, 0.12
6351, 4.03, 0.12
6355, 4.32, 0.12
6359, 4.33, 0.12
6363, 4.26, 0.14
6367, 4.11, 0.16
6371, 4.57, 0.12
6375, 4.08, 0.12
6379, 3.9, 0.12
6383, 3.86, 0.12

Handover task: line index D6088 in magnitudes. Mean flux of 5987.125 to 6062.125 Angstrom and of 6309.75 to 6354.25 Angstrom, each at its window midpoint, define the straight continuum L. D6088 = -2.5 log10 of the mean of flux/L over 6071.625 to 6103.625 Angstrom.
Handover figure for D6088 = 0.03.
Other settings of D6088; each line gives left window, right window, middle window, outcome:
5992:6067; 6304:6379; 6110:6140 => 0.052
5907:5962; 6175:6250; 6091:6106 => -0.019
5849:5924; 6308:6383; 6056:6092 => 0.062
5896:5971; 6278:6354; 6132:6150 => 0.109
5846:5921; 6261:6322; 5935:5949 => -0.047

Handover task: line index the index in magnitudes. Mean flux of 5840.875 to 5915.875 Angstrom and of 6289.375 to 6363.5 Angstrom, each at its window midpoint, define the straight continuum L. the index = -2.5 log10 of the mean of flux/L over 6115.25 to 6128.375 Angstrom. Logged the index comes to 0.08 mag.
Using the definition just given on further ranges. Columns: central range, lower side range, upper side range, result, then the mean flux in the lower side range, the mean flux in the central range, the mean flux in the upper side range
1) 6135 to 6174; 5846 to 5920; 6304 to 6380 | 0.118 mag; 3.64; 3.45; 3.99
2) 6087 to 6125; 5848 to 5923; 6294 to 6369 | 0.078 mag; 3.65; 3.53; 3.95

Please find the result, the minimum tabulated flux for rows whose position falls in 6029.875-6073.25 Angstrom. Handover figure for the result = 3.37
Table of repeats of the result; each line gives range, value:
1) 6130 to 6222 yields 2.81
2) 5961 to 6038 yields 3.33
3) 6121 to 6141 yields 3.43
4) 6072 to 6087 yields 3.46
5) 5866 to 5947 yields 3.48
